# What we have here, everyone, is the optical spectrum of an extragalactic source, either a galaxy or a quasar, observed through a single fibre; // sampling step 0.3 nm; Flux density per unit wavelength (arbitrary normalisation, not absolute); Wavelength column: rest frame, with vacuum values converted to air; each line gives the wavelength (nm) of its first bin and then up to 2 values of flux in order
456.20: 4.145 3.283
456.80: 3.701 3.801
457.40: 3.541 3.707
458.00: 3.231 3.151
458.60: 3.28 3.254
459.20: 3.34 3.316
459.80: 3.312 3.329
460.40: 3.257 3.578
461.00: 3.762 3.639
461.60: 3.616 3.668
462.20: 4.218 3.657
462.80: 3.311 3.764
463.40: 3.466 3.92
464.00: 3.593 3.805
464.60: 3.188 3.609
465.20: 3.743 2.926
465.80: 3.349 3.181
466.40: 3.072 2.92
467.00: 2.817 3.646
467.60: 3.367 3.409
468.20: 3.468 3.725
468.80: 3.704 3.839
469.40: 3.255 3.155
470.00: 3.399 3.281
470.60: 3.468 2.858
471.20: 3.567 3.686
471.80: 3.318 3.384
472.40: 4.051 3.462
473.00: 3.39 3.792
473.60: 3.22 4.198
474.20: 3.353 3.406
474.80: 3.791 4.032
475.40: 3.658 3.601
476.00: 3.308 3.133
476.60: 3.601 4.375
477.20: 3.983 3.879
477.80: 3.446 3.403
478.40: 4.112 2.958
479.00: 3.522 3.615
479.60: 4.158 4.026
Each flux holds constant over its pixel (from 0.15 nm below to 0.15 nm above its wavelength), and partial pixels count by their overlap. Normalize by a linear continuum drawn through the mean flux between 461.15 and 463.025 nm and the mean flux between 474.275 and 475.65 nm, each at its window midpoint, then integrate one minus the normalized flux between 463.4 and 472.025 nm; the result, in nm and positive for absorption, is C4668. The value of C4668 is 0.67 nm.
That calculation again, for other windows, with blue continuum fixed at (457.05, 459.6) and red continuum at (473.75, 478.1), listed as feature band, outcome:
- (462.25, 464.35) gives -0.12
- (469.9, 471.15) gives 0.11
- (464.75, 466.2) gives 0.06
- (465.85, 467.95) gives 0.20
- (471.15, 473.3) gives 0.03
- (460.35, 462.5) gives -0.16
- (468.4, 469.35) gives -0.04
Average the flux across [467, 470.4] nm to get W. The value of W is 3.45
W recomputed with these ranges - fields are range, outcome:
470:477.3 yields 3.57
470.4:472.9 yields 3.47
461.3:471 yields 3.46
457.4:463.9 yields 3.51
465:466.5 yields 3.27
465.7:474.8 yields 3.43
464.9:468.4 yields 3.28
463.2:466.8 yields 3.41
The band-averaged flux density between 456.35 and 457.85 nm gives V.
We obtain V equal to 3.61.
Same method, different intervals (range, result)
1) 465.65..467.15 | 3.07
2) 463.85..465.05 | 3.55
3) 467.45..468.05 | 3.39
